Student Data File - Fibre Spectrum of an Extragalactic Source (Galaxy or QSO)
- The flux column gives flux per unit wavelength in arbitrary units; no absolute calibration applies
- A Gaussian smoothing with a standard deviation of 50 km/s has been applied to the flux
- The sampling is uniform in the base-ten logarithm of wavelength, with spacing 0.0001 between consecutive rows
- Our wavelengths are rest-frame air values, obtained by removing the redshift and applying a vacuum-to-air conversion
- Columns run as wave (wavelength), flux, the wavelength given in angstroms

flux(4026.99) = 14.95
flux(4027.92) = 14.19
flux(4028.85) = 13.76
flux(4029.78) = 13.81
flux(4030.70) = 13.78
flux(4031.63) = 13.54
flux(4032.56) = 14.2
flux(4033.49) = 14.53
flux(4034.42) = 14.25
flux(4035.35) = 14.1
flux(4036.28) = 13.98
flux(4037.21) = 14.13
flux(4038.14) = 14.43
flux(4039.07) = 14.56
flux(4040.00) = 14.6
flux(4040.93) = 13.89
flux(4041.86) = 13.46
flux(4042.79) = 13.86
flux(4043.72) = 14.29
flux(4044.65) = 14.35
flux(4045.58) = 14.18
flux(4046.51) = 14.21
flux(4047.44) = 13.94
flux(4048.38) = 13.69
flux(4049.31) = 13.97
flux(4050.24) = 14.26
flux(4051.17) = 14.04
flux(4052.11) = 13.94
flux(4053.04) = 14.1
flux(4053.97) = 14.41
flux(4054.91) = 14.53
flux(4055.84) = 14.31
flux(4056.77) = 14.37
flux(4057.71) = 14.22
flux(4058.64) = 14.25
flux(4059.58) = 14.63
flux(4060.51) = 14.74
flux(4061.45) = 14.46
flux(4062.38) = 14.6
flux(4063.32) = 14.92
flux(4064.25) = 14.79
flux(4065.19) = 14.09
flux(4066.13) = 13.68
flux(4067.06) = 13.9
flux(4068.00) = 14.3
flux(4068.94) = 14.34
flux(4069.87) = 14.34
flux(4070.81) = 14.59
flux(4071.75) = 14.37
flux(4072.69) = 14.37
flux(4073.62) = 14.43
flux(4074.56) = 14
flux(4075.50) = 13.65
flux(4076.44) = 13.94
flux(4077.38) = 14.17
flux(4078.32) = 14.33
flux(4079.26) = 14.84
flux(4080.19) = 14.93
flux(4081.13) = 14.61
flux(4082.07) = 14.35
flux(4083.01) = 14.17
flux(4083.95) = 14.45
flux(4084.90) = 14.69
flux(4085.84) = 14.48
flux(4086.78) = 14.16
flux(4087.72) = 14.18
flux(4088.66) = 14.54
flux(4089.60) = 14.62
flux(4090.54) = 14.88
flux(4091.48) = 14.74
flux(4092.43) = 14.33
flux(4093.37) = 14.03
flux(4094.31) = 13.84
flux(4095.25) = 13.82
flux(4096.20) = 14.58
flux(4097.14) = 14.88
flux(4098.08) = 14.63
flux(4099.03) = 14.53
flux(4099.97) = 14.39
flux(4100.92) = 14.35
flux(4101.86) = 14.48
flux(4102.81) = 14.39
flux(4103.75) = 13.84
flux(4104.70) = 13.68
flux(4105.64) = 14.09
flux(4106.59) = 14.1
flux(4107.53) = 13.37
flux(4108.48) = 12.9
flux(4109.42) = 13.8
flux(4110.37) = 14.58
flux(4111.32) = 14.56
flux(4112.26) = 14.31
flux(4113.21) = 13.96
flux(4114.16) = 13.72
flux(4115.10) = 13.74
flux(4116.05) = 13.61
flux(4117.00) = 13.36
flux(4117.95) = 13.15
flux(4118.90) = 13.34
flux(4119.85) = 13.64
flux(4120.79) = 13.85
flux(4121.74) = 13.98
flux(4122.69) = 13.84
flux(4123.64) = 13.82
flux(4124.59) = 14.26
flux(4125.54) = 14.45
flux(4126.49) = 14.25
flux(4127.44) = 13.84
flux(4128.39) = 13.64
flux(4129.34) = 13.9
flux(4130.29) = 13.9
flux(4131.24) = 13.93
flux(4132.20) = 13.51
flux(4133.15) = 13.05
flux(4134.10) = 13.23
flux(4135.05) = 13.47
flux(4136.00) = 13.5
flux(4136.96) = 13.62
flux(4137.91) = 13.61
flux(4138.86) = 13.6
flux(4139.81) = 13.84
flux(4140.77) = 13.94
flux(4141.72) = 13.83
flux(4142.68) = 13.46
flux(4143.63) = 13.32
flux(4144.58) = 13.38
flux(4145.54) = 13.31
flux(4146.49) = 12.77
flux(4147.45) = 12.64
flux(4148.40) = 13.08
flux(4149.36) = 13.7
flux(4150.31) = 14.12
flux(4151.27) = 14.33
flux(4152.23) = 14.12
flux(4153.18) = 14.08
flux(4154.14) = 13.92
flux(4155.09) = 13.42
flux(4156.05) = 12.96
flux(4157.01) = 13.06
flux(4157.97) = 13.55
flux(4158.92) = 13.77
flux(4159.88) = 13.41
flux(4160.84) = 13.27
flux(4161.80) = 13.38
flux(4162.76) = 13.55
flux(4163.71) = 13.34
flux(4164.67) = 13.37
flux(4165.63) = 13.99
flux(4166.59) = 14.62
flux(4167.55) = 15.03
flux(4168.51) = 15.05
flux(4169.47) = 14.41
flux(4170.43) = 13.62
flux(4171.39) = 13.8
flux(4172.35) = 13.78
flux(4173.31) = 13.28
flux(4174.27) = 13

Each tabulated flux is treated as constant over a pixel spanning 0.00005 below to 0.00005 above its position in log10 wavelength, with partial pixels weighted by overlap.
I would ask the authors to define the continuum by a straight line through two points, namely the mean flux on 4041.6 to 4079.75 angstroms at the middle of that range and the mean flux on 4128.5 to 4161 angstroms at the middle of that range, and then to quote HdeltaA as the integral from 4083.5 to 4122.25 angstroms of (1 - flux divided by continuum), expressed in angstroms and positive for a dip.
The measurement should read -0.6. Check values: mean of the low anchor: 14.2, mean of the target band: 14.1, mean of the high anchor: 13.5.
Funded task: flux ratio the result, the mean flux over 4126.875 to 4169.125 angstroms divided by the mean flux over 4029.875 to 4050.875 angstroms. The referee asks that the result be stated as 0.97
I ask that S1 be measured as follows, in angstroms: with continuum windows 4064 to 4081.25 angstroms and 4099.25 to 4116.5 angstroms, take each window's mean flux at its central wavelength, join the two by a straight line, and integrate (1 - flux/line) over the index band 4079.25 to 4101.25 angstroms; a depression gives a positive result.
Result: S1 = -0.5 angstroms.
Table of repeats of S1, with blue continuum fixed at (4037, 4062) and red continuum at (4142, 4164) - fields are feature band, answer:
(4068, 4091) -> -0.63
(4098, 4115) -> -0.32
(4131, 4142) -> 0.01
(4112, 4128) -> -0.12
